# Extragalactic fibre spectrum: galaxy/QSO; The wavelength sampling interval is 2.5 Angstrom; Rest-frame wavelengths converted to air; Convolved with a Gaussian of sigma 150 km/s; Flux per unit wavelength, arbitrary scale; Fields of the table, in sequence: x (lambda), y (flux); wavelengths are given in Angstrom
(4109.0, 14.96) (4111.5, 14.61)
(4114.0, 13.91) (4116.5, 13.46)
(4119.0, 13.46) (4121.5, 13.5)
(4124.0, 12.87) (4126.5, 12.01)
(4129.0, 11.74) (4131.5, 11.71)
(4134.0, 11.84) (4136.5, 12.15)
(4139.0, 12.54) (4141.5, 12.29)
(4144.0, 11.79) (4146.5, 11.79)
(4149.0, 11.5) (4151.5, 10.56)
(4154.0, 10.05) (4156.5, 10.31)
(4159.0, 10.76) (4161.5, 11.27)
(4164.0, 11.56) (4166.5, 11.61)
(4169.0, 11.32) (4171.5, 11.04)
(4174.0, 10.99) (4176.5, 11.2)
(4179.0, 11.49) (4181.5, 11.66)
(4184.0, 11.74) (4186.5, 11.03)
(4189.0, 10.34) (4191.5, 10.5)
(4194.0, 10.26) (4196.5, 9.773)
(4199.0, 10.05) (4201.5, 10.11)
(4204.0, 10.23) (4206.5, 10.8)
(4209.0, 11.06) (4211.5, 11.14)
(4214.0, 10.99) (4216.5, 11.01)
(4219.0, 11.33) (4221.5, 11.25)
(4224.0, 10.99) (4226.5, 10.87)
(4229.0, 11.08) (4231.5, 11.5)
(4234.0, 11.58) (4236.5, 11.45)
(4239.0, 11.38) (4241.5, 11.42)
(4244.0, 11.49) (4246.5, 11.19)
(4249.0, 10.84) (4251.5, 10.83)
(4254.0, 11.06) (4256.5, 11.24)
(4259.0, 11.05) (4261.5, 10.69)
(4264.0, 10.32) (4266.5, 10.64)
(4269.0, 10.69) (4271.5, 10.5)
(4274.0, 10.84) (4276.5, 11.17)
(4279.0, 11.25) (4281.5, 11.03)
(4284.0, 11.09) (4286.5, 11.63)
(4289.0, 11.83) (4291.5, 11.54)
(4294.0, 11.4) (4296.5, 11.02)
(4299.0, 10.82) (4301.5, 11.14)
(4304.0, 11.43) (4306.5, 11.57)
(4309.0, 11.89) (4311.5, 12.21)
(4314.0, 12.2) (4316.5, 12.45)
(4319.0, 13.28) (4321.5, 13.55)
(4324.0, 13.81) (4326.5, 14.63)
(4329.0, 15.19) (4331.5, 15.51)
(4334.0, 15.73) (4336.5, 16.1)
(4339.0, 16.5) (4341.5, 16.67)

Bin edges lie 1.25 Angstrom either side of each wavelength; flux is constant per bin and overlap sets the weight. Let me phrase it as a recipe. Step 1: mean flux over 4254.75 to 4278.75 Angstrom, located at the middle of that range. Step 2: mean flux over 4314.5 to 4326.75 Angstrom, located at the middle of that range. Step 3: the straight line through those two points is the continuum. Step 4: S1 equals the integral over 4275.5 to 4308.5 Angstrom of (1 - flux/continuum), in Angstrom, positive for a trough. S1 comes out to 1.9 Angstrom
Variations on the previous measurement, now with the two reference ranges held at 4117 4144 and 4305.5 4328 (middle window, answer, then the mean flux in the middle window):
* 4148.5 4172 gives 2.84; 11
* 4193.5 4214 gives 3.47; 10.5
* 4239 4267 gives 3.78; 11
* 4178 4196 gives 2.31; 10.9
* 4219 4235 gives 1.82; 11.2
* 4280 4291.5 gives 1.26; 11.4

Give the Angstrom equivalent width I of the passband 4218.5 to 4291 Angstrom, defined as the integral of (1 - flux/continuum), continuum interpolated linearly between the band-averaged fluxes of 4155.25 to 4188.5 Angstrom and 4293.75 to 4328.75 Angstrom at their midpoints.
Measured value 4.7 Angstrom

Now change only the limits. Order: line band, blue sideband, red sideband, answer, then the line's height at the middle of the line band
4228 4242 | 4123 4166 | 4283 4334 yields 0.8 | 12.1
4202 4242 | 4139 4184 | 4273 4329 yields 1.7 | 11.6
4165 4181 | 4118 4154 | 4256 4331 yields 0.9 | 12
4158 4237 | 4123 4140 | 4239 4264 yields 3.7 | 11.5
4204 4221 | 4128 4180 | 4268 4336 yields 1.1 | 11.7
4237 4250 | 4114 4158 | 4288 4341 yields 1.4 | 12.7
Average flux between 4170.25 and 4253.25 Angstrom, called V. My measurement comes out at 11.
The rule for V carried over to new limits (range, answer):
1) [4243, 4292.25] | 11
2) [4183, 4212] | 10.6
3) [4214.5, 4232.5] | 11.1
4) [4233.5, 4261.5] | 11.2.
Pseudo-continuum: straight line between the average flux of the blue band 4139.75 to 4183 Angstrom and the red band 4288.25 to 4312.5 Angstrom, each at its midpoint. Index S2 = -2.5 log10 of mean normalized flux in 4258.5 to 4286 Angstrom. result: 0.06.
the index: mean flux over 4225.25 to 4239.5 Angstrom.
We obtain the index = 11.3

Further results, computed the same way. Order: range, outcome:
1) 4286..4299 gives 11.4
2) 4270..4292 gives 11.2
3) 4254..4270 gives 10.8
